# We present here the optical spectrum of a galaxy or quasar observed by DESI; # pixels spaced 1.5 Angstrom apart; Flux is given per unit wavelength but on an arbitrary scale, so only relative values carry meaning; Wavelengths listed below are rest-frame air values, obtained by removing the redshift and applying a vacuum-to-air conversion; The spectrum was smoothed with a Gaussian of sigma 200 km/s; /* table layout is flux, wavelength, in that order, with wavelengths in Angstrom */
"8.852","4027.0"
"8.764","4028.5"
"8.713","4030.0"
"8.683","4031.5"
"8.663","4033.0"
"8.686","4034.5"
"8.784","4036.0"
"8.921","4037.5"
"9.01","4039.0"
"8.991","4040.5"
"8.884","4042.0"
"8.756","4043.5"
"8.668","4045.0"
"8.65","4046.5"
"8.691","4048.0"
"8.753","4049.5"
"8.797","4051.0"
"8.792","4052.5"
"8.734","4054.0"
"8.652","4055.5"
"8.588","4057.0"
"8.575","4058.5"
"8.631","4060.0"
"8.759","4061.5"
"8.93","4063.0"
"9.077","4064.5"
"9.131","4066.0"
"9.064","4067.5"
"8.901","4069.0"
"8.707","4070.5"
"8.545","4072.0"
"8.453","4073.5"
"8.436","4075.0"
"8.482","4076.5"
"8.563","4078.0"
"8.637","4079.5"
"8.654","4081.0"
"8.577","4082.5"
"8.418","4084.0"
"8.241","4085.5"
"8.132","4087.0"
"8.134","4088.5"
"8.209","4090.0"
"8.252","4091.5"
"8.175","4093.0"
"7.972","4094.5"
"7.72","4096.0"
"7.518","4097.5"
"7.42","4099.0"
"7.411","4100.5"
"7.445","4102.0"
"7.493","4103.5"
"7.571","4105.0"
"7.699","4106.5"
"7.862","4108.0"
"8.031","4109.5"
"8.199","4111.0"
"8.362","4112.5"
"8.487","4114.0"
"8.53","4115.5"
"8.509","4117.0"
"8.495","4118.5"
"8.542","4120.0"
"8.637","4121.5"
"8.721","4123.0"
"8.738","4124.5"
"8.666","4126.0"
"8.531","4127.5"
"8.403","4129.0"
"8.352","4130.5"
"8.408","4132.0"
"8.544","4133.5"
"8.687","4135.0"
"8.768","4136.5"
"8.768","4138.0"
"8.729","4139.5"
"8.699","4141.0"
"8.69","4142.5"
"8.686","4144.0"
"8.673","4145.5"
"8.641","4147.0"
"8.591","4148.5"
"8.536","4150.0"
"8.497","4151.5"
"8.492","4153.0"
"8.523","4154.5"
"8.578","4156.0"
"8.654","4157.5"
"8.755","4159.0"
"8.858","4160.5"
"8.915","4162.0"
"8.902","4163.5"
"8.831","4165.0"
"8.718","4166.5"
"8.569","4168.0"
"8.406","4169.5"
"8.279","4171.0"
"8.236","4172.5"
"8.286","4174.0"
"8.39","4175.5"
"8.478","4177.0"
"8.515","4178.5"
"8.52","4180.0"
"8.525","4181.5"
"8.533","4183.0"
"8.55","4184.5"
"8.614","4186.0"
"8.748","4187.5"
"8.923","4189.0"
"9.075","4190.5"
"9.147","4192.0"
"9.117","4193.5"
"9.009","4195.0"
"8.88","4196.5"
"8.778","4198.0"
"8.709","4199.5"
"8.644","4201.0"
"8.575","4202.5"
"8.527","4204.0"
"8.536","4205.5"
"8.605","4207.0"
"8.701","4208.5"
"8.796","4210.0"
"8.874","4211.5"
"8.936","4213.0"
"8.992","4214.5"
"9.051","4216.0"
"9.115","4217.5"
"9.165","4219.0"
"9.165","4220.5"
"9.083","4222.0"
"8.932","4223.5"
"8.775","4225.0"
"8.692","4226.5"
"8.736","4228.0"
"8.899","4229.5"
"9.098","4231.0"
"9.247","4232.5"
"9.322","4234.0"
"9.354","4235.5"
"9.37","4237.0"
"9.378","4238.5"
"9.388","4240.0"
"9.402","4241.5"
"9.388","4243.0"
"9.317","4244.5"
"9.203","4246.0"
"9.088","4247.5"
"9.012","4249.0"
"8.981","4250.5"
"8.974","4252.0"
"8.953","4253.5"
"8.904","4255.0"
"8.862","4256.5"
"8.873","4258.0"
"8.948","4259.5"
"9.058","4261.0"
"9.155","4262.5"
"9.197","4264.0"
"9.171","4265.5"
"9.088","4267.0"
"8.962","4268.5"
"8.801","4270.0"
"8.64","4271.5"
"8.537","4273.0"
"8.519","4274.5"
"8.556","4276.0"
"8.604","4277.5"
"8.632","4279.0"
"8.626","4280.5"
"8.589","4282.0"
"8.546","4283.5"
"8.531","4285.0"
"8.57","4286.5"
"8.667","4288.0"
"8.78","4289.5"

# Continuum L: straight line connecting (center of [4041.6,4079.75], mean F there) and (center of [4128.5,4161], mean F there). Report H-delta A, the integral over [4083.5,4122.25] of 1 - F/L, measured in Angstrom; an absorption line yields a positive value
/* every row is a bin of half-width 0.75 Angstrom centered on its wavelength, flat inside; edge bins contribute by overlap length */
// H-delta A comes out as 2.8 Angstrom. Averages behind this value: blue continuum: 8.72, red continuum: 8.61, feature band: 8.05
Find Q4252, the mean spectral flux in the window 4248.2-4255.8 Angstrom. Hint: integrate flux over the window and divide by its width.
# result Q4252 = 8.96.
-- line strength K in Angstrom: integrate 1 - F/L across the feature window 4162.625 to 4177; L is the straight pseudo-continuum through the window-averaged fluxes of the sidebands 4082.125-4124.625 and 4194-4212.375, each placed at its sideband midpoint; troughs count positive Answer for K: 0.0 Angstrom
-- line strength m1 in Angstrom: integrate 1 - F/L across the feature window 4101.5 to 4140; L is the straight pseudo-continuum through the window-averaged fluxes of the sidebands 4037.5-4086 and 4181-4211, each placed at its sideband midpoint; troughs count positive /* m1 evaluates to 1.7 Angstrom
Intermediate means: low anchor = 8.72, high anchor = 8.75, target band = 8.36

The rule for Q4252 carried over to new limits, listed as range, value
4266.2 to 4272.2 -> 8.88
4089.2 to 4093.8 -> 8.21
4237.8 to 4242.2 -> 9.39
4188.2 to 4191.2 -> 8.99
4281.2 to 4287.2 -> 8.56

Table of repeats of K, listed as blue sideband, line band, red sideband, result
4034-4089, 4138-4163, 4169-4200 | 0.00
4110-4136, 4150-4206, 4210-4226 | 0.87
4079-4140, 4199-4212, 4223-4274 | 0.21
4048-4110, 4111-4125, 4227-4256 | 0.01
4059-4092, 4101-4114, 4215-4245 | 1.26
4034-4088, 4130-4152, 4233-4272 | 0.62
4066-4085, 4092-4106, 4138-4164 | 1.62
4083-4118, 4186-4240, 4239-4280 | -1.59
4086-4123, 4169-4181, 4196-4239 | 0.29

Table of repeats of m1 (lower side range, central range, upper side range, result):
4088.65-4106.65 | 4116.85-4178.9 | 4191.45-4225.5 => -2.5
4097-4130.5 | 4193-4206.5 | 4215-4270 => 0.1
